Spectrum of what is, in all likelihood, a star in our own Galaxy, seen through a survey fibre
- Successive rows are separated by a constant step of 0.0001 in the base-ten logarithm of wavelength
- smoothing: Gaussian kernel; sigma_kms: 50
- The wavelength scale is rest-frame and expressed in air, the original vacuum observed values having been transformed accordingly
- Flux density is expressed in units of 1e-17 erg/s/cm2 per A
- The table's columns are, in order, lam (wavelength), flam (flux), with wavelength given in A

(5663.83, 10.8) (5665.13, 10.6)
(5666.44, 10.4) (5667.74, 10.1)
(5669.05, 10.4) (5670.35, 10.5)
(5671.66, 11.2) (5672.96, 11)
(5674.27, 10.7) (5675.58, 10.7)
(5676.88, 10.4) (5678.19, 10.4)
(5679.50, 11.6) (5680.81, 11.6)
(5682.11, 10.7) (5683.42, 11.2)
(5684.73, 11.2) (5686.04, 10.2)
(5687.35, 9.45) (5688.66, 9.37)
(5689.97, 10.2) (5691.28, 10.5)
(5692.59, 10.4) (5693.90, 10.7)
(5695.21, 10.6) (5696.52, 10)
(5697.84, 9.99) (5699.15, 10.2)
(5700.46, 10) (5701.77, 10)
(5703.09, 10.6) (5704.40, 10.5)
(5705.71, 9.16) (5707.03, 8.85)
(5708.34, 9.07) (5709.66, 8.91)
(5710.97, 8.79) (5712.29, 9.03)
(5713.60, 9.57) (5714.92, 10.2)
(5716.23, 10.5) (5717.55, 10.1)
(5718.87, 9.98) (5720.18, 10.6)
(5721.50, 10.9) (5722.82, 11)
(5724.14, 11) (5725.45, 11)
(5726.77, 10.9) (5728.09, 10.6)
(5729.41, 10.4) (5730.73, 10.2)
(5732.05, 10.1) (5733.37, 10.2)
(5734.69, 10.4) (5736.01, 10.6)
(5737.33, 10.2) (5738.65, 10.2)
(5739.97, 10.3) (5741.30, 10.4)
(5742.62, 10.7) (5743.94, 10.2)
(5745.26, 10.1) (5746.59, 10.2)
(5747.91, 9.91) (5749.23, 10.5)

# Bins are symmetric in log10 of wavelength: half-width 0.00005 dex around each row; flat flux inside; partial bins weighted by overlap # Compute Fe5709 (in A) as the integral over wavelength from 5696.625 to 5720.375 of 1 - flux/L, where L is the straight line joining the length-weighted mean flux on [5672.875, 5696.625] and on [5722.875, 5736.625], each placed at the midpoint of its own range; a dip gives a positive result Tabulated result 1.8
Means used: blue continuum 10.6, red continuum 10.6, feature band 9.77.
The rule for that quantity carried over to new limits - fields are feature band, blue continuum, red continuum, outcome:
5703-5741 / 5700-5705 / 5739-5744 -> 0.79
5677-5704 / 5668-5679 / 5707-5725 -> -0.19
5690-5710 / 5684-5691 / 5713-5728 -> 0.54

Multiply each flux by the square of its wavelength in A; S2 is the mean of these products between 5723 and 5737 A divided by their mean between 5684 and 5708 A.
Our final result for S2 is 1.1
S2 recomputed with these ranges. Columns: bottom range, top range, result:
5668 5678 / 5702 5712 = 0.89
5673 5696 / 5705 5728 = 0.95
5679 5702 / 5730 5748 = 1.00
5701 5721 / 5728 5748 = 1.07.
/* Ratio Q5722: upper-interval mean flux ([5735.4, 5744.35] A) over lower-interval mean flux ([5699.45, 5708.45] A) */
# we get 1.06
